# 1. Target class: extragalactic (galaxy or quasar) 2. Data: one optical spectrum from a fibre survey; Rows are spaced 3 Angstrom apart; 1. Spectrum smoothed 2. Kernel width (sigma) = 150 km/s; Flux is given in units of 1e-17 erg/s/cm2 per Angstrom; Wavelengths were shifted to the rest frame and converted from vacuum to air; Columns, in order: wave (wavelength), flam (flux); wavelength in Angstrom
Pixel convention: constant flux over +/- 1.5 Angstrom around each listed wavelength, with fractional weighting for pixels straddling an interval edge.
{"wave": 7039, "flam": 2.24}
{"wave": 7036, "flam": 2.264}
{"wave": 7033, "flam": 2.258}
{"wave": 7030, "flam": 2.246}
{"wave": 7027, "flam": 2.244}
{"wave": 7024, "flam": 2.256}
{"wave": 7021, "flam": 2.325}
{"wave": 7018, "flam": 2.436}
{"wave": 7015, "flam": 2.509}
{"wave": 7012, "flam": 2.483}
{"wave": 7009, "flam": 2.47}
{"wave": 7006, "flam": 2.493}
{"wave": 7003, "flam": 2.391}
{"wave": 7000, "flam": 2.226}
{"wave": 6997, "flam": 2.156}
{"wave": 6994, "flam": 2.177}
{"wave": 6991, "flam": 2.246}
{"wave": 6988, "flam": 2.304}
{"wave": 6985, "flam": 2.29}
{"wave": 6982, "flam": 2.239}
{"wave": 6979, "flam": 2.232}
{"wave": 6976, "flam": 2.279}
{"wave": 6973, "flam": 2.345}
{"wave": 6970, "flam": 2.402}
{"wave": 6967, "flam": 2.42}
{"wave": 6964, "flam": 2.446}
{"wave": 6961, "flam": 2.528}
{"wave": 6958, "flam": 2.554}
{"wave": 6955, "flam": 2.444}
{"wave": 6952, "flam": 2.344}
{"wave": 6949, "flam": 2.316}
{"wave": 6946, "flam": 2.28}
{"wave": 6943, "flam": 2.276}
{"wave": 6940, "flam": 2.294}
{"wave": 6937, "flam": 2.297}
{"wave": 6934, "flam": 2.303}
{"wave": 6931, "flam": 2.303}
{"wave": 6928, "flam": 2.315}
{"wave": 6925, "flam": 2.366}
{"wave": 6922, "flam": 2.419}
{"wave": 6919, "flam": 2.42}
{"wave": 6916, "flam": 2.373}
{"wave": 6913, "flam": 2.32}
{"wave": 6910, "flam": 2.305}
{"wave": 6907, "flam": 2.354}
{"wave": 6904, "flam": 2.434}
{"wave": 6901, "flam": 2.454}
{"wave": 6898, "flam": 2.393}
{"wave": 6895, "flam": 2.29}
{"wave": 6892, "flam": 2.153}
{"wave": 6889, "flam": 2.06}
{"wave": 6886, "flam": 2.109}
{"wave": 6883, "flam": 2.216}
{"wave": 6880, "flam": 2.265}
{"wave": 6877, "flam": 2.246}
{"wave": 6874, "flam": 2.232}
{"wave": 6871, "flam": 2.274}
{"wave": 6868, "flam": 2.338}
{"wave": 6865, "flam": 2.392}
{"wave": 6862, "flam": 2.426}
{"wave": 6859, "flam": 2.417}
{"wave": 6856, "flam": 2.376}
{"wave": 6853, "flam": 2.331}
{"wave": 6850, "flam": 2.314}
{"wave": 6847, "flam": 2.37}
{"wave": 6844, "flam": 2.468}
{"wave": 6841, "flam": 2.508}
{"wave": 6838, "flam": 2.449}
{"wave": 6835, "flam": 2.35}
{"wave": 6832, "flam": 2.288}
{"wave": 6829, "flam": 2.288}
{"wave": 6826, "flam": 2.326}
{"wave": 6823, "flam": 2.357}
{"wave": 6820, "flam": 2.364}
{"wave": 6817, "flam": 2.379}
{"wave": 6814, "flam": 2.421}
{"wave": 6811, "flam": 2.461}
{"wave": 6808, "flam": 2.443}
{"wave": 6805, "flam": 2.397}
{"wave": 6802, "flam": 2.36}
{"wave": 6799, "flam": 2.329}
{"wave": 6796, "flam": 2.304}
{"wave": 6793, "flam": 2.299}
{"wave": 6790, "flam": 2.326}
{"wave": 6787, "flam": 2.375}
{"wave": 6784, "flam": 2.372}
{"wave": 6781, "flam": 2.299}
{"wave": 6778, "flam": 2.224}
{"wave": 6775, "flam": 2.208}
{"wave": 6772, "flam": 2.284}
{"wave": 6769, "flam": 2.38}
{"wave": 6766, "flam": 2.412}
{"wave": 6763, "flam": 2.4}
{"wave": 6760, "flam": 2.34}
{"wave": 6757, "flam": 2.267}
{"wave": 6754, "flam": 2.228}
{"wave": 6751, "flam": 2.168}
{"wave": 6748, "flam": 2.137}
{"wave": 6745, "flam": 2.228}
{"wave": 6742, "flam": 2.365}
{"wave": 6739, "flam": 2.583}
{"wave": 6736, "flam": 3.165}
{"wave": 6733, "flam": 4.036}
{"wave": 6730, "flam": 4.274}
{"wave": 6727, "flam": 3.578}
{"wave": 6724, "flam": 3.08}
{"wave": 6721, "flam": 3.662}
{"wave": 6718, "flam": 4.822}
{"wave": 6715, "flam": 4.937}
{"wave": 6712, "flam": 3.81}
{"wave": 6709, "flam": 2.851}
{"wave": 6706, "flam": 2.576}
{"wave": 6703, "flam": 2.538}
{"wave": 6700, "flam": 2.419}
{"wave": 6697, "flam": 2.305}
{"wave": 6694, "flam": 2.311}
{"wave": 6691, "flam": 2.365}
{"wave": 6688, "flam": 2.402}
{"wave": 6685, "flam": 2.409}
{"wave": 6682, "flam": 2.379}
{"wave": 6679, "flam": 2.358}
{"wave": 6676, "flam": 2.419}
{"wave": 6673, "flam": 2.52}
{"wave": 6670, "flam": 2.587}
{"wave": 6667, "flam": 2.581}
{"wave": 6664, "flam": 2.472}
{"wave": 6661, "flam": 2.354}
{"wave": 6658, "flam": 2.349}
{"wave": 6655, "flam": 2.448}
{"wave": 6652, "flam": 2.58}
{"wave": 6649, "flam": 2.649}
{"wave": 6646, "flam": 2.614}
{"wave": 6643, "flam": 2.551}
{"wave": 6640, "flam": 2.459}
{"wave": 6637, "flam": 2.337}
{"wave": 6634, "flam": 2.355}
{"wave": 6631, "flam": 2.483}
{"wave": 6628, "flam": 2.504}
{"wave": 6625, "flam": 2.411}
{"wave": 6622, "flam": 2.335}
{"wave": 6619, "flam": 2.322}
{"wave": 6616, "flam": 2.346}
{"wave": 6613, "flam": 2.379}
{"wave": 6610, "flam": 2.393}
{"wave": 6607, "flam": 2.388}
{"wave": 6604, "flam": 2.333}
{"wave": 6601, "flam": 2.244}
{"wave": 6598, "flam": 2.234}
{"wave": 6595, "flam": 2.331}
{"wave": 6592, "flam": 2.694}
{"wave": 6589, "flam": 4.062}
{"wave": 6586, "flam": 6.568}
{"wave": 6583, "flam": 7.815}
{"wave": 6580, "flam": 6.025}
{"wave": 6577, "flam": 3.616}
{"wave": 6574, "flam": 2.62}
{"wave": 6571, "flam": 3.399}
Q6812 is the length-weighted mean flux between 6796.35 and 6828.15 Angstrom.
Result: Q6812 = 2.38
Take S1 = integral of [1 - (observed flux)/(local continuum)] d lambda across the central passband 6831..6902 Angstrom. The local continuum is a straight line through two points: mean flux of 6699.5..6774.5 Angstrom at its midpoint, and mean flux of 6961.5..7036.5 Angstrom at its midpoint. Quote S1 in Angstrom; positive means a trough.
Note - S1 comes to 8.5 Angstrom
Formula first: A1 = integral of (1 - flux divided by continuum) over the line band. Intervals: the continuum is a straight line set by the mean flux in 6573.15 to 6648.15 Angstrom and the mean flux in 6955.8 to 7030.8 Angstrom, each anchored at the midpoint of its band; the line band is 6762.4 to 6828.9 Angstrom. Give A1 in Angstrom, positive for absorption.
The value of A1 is 8.95 Angstrom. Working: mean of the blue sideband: 3.06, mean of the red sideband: 2.35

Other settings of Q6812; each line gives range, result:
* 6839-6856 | 2.4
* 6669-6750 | 2.93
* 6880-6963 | 2.33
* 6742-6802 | 2.3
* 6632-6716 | 2.59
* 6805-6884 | 2.36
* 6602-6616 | 2.37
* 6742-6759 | 2.22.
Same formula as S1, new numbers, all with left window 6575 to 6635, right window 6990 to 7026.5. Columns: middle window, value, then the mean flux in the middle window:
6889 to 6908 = 1.9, 2.32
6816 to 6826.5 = 1.5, 2.36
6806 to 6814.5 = 1.0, 2.44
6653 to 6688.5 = 7.1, 2.44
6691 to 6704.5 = 2.7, 2.39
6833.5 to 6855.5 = 2.4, 2.4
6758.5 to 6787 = 5.2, 2.33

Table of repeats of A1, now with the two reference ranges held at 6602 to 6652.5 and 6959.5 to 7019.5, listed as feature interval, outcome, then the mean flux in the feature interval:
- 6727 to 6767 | -4.85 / 2.7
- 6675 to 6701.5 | 0.51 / 2.37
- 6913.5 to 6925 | -0.11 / 2.39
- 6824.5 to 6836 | 0.37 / 2.31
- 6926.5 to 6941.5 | 0.40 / 2.3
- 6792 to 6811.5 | 0.22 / 2.37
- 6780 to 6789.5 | 0.20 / 2.35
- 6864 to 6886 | 1.04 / 2.27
